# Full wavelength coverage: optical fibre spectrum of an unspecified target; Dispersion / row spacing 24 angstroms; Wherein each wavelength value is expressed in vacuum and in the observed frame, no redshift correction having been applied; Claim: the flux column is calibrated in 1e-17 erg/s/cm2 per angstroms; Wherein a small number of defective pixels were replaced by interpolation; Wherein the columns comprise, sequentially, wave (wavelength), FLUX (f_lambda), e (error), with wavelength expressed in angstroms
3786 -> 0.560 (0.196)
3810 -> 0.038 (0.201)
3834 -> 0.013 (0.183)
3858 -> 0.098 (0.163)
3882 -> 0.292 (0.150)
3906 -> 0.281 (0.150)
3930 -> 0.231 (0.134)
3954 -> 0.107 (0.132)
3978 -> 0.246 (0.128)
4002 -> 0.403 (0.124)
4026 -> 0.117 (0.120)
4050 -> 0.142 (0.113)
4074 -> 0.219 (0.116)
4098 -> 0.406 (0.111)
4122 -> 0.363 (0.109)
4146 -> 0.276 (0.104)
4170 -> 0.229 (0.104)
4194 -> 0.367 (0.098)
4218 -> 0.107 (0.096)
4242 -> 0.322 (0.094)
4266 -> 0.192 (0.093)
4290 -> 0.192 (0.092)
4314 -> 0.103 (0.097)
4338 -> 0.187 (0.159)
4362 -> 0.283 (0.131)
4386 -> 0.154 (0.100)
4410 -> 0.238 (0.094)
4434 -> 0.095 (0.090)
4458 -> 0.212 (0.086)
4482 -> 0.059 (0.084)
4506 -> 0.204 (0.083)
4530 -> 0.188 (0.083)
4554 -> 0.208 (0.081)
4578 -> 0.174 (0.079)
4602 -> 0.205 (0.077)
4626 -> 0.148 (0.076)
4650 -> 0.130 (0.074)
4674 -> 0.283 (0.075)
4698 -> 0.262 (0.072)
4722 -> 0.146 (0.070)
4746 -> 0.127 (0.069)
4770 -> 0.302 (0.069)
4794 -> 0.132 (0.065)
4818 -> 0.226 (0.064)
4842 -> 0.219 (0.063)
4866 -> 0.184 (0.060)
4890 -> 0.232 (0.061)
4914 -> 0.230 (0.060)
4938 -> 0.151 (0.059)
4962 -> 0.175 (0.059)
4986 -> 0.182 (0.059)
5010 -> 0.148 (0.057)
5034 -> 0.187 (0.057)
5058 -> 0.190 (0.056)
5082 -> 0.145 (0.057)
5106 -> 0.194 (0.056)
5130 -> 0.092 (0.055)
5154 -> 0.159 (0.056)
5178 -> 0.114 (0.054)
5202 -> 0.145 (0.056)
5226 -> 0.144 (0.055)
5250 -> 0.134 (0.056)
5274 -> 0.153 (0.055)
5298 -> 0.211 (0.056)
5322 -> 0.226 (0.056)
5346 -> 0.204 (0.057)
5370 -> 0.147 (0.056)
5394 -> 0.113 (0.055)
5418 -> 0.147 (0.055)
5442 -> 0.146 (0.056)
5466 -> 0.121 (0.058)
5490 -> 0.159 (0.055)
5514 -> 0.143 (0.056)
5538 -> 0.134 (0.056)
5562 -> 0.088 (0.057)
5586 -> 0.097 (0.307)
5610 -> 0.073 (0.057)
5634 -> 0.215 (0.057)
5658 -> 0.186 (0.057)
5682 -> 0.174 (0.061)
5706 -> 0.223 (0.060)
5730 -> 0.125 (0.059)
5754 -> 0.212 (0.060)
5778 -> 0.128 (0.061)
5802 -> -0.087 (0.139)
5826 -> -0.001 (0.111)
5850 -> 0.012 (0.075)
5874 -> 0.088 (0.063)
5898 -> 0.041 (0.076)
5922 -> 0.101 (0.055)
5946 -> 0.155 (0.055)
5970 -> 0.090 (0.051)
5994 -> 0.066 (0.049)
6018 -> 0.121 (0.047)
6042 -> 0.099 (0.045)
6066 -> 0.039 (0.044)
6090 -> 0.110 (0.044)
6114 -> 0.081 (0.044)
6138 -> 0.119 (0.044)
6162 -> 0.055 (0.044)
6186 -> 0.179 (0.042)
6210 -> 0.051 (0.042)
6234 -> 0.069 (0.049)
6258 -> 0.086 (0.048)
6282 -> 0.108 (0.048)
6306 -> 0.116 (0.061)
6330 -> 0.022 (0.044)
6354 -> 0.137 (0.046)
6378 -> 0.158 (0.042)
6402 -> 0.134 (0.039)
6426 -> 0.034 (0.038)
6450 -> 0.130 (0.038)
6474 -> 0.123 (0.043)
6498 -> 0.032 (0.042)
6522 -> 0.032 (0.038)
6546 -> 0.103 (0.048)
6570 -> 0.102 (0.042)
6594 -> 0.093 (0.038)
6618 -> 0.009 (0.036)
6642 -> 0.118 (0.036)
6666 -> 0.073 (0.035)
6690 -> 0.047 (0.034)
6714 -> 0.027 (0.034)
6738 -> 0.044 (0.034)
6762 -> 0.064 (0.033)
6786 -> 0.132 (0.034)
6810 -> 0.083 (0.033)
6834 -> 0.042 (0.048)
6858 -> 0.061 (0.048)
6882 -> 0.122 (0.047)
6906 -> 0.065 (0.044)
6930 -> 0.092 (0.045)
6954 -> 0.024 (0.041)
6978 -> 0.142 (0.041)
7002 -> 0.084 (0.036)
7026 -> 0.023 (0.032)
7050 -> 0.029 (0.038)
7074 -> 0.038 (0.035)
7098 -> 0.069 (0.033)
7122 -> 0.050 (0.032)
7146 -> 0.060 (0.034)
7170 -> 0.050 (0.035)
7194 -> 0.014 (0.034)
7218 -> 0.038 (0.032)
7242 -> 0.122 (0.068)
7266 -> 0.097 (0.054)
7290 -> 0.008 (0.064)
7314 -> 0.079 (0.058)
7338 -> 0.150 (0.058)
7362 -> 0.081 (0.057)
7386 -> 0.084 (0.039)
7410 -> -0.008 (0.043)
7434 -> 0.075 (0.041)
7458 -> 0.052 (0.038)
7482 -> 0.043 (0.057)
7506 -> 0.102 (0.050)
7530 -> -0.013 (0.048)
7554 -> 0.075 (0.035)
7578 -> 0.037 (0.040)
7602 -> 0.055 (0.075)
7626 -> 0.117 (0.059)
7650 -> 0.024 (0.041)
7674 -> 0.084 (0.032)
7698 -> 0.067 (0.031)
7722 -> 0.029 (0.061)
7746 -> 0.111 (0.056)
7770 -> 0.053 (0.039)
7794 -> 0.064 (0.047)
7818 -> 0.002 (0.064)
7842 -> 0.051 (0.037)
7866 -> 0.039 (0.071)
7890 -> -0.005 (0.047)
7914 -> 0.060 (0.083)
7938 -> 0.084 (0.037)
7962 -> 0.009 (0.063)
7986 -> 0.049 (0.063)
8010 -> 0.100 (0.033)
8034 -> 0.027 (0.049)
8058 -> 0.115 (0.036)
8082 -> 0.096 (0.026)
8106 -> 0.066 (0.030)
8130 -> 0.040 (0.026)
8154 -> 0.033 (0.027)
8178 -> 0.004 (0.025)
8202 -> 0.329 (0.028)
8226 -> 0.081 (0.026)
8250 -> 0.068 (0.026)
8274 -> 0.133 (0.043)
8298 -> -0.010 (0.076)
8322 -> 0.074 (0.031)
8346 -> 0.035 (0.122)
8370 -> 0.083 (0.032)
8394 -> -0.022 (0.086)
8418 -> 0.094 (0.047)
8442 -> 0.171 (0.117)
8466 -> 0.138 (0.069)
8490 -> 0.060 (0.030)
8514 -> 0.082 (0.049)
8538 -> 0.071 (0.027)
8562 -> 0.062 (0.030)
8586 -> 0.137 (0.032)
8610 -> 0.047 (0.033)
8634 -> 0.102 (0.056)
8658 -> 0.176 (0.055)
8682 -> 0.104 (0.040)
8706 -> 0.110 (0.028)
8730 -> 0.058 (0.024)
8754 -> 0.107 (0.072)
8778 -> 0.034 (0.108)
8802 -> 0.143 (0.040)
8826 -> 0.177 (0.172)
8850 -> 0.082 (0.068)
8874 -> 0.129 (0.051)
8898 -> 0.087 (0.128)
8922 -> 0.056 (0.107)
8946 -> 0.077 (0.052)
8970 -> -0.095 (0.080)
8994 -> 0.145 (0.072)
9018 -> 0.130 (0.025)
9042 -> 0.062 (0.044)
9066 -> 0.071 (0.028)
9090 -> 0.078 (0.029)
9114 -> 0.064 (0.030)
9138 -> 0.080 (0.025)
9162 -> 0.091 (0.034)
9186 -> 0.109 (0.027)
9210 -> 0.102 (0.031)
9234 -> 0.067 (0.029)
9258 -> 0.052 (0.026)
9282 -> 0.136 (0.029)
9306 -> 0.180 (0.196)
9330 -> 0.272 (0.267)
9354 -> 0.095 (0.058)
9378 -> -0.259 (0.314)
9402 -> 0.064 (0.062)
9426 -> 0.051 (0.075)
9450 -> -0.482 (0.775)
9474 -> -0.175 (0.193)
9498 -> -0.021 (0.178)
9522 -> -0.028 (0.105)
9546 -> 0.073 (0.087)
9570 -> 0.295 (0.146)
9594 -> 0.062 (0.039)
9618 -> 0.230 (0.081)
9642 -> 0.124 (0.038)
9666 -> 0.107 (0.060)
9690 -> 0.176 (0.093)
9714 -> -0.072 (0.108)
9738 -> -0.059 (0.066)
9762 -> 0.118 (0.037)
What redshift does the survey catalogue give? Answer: 1.20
